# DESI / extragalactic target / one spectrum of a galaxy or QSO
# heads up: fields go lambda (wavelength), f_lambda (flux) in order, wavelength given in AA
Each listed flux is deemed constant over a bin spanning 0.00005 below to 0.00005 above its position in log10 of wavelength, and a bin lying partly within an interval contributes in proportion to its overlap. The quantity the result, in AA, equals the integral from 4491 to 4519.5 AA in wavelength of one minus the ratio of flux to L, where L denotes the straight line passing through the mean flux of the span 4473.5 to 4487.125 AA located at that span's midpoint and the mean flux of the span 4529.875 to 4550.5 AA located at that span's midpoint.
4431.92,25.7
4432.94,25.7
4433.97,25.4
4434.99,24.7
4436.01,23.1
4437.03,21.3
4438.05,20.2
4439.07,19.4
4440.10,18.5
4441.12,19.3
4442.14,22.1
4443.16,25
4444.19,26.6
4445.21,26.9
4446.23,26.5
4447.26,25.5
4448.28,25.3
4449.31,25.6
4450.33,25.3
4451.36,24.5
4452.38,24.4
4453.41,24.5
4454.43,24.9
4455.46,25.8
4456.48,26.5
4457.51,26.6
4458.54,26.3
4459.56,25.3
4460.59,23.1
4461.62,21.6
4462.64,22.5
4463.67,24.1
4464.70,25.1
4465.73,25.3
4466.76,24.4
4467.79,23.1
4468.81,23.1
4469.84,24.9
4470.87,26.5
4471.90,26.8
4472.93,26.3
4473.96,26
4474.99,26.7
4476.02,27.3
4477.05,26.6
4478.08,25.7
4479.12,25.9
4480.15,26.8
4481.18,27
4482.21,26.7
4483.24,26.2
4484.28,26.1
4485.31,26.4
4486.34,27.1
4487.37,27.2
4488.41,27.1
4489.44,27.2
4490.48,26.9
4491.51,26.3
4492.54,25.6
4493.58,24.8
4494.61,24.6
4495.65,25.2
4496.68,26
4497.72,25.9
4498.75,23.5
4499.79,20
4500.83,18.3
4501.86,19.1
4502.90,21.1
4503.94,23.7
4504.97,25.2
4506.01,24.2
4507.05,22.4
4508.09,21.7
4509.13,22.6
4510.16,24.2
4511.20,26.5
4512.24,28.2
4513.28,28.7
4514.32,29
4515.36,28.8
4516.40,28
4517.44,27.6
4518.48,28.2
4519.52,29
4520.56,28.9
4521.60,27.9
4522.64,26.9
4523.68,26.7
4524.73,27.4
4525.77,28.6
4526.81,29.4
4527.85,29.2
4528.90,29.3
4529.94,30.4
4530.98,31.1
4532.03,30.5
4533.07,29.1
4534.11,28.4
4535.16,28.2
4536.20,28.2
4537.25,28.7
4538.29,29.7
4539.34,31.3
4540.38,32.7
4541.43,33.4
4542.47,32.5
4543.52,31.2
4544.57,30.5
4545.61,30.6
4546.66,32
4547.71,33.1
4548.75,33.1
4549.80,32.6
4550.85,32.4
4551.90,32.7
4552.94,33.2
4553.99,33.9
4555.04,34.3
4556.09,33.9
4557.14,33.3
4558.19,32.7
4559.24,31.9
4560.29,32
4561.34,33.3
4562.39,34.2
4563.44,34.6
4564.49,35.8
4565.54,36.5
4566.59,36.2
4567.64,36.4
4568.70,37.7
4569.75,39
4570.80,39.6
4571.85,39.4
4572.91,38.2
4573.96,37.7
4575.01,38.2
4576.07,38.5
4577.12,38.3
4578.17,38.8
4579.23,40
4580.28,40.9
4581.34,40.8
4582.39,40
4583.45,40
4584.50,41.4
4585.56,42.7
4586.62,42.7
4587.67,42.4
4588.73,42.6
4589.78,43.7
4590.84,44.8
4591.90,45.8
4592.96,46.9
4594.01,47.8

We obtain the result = 3.51 AA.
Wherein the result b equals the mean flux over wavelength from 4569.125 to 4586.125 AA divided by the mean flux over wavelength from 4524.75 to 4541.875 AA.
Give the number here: 1.3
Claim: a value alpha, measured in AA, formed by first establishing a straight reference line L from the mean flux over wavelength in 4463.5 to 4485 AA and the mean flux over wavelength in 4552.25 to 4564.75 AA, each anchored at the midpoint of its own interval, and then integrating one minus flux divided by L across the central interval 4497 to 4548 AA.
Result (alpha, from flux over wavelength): 4.6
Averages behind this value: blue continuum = 25.8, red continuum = 33.5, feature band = 27.6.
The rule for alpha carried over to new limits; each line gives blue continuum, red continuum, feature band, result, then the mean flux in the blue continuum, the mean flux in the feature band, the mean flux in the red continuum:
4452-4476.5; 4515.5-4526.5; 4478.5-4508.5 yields 1.97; 25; 24.8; 28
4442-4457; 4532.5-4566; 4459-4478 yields 1.23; 25.4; 25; 32.2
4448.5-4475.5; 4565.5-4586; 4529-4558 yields 2.96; 25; 31.5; 39.1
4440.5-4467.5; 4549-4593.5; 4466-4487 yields 0.95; 24.7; 26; 37.8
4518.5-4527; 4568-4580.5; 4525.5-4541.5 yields 0.25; 28.1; 29.8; 38.8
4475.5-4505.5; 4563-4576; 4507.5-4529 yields 1.52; 25.2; 27.4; 37.5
